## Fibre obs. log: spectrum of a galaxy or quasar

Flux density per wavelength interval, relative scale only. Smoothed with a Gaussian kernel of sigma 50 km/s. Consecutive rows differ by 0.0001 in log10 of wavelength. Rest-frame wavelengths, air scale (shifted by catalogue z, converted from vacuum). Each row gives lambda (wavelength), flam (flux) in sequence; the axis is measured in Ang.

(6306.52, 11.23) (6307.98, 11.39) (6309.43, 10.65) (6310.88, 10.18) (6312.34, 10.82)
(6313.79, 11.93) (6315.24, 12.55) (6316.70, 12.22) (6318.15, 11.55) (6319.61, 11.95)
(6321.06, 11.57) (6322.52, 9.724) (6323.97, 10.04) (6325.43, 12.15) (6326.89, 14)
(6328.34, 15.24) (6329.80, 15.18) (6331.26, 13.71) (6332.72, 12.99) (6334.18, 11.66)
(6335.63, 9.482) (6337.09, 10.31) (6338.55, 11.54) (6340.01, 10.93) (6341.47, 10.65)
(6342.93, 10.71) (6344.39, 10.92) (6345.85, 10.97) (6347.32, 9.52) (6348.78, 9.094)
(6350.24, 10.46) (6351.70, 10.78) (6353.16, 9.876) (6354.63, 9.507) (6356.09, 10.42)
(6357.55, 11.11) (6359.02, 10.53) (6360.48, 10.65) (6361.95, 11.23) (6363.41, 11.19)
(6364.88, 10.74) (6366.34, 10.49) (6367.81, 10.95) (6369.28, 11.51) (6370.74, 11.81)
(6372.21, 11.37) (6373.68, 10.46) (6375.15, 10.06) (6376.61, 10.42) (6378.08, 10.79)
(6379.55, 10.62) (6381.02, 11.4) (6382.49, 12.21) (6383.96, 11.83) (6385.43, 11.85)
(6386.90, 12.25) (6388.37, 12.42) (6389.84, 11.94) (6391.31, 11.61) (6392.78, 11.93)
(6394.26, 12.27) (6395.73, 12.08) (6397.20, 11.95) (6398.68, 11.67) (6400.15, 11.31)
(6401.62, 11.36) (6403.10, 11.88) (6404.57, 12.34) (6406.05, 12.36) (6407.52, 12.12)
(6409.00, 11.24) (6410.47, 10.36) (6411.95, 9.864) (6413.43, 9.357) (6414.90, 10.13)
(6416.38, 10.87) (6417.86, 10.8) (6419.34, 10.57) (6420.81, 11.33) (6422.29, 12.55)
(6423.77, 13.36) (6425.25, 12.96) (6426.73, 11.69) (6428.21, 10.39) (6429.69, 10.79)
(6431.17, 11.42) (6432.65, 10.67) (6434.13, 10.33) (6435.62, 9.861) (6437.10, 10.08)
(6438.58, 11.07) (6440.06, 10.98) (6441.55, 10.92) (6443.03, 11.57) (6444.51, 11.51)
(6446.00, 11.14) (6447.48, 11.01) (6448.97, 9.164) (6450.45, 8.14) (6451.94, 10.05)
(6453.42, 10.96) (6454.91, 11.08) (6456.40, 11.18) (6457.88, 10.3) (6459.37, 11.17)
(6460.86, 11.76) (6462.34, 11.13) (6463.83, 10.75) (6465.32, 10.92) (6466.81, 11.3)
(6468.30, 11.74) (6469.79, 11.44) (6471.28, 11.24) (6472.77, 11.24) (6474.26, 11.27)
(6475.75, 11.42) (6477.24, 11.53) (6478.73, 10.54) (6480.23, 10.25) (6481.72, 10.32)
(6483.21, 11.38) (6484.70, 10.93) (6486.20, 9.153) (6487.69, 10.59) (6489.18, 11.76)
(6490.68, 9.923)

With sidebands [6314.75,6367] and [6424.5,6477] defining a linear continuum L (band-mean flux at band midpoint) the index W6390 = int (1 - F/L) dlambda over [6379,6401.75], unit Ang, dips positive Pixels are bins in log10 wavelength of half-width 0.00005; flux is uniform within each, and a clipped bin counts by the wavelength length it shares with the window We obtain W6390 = -1.4 Ang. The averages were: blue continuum 11.3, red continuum 10.9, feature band 11.8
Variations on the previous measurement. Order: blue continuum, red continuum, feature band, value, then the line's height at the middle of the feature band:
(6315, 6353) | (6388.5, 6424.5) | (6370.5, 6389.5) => 0.2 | 11.5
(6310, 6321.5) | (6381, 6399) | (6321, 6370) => 2.4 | 11.7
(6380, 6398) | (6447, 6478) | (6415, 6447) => 0.5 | 11.3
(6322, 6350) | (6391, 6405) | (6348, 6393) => 2.7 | 11.7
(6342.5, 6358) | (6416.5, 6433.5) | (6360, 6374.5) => -0.7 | 10.6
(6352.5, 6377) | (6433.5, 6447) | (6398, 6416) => -0.6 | 10.8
